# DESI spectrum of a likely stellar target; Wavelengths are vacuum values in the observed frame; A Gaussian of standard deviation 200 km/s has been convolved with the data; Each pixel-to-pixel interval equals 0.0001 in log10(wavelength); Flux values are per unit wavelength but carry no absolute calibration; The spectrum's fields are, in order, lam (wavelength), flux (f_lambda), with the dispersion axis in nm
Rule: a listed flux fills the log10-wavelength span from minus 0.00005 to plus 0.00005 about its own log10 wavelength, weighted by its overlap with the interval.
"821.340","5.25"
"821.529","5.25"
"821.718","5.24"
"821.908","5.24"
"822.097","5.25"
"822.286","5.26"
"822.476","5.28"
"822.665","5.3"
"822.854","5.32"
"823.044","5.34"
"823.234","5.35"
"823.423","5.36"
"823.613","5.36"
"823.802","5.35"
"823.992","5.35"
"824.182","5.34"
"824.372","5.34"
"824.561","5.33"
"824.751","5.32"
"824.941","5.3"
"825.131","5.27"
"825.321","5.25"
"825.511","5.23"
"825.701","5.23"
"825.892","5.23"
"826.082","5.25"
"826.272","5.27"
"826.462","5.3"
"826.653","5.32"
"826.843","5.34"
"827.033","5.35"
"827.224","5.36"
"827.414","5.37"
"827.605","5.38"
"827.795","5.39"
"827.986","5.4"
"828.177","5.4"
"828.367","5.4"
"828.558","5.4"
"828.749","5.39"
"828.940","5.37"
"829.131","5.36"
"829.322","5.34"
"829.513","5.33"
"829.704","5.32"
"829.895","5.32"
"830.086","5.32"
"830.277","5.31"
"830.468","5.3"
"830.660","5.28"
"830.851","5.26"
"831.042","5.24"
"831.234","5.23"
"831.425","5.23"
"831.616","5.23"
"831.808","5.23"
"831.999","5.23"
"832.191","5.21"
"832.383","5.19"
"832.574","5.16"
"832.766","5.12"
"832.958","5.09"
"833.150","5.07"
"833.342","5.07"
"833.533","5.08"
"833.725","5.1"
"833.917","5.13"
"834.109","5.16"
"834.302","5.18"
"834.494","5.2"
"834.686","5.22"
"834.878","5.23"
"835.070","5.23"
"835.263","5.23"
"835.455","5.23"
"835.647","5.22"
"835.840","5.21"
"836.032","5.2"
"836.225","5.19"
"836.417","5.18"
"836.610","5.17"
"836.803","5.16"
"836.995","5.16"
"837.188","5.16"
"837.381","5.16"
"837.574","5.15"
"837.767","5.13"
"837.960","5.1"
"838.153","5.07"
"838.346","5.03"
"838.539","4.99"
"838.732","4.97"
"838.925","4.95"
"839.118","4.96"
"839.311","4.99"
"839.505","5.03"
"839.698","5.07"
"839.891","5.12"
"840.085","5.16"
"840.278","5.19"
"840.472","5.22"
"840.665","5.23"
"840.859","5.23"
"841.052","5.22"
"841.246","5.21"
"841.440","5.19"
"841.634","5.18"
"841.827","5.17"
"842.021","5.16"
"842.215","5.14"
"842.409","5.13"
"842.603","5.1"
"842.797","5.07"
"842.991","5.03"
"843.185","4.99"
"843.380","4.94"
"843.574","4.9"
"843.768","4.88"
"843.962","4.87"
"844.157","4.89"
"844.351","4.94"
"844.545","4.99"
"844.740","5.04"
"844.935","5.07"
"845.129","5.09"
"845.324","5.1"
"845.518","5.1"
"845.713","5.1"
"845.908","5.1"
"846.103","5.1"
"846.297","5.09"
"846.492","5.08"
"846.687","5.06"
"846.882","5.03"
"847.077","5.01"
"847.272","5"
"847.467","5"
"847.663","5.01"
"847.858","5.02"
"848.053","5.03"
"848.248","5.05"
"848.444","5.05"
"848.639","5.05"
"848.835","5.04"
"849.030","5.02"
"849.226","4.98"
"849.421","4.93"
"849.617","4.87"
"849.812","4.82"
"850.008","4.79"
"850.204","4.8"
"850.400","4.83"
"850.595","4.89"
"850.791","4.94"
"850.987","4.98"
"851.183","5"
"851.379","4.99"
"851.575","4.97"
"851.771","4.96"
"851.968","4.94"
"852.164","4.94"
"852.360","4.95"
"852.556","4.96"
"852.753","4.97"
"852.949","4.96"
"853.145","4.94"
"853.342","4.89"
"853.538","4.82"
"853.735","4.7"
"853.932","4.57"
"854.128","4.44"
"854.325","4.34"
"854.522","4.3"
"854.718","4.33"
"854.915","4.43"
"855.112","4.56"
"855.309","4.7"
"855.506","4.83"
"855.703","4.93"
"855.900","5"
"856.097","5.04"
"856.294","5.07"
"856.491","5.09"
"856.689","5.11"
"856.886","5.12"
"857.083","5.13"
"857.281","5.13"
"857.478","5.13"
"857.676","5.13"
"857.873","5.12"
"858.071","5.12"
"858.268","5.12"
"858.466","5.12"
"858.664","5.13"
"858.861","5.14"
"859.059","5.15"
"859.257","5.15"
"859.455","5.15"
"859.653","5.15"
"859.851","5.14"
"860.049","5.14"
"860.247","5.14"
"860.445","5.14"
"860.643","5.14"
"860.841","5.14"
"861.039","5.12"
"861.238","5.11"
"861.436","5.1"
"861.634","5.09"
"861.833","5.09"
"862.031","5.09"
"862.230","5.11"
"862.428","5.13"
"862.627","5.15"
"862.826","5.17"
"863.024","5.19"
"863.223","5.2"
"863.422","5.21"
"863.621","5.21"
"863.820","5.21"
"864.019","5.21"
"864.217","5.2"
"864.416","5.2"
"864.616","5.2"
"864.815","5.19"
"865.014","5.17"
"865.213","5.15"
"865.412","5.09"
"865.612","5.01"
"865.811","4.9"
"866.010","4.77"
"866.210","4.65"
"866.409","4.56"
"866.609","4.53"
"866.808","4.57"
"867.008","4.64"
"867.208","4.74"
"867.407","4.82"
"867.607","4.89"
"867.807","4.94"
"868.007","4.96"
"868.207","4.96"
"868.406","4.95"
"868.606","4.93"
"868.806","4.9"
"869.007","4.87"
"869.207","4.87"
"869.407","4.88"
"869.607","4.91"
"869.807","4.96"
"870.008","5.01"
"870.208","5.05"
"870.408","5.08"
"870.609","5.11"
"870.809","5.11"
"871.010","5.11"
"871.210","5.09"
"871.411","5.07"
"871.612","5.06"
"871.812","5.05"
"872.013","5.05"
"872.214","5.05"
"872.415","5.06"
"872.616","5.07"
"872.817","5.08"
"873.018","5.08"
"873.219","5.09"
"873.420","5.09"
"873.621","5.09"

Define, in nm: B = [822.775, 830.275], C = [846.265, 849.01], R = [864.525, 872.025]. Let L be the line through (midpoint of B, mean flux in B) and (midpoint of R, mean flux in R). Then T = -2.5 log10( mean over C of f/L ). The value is 0.02 mag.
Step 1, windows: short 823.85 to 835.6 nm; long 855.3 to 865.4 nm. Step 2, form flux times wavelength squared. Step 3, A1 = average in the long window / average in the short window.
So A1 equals 1.0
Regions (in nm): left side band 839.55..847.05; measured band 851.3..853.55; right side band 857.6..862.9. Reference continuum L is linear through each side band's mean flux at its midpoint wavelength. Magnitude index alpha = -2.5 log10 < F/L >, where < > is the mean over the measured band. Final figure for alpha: 0.04 mag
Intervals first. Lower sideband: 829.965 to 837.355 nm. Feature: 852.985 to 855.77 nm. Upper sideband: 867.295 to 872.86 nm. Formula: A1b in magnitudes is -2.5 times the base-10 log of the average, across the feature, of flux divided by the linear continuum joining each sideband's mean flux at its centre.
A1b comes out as 0.101 mag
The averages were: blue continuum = 5.2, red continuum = 4.99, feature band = 4.63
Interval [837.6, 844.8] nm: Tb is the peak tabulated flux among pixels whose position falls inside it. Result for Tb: 5.23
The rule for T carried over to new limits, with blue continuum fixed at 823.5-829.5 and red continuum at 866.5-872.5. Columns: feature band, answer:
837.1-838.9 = 0.03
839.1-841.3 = 0.01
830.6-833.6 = 0.02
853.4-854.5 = 0.12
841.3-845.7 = 0.03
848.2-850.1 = 0.04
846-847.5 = 0.02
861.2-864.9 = -0.03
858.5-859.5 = -0.02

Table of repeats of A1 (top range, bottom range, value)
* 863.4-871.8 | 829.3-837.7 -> 1.04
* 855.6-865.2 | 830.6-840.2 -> 1.06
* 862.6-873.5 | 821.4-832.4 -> 1.04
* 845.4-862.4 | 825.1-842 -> 1.00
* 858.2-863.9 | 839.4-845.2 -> 1.06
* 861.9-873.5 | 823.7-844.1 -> 1.04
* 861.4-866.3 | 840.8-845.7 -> 1.06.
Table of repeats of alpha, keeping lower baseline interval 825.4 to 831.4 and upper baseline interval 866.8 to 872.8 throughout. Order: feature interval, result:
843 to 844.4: 0.06 mag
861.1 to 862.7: -0.02 mag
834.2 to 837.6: 0.01 mag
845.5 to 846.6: 0.02 mag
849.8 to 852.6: 0.04 mag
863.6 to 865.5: -0.04 mag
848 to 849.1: 0.02 mag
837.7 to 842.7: 0.02 mag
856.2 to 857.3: -0.01 mag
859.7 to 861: -0.02 mag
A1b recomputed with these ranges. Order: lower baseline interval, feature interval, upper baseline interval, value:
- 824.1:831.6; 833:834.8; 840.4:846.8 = 0.019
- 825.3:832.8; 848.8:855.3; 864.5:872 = 0.061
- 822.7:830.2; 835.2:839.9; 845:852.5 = 0.011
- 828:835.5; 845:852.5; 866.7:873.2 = 0.027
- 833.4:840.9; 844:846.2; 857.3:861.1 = 0.020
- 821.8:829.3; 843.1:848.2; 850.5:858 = -0.001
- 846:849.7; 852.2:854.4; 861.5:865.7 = 0.062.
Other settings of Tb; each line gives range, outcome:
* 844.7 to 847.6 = 5.1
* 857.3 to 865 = 5.21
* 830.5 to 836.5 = 5.28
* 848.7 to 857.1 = 5.13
